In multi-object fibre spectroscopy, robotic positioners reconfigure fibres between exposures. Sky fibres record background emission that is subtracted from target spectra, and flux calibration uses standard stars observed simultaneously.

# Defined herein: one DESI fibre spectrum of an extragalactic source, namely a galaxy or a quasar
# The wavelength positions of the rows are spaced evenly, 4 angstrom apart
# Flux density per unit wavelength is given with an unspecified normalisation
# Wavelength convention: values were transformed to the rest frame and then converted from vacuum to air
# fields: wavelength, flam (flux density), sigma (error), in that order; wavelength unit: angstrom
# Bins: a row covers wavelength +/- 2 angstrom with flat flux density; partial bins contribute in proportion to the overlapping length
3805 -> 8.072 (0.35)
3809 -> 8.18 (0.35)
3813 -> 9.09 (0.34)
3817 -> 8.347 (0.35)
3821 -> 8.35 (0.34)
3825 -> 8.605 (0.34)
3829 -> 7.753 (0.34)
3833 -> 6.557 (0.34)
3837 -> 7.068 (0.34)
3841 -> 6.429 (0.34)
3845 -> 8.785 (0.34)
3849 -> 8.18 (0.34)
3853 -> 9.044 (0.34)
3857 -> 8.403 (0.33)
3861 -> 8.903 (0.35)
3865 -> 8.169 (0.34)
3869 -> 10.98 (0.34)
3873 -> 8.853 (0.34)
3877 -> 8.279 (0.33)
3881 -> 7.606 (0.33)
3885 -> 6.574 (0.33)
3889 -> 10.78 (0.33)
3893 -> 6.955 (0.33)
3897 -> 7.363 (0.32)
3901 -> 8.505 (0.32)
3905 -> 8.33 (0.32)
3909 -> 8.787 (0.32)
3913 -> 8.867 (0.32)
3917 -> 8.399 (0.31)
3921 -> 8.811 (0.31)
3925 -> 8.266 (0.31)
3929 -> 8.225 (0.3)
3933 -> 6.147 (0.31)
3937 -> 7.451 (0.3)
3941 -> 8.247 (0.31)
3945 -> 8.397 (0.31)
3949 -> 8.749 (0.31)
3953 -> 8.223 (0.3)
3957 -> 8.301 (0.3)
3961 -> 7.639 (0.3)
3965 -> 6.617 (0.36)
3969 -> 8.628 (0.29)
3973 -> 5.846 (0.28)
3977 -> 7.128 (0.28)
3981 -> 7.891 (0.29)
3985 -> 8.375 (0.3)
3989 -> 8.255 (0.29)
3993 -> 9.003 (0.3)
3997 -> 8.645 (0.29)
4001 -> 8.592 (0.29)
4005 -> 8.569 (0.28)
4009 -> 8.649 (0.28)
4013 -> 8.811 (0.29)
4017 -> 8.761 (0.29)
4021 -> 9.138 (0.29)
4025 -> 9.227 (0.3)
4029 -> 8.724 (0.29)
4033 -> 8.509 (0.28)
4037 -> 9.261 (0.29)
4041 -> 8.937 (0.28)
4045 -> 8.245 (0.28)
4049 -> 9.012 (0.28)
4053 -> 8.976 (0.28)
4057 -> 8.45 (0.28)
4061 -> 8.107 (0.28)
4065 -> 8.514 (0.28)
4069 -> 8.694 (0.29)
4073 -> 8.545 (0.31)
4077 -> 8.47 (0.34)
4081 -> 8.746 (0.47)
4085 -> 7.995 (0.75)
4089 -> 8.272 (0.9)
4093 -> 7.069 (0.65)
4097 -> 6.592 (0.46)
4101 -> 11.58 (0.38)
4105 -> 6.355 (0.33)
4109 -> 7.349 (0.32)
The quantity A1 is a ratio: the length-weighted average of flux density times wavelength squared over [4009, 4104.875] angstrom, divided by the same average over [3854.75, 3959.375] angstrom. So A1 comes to 1.1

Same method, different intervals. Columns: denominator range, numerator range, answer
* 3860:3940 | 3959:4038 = 1.05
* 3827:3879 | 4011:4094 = 1.15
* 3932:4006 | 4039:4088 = 1.13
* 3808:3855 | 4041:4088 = 1.20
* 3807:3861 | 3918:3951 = 1.05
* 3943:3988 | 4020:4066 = 1.17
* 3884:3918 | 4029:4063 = 1.12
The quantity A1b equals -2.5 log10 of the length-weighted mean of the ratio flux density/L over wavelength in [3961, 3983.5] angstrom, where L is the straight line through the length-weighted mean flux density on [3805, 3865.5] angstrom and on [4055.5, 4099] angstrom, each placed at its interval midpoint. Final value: 0.12 mag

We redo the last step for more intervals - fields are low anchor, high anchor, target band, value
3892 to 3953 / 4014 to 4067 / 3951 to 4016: 0.05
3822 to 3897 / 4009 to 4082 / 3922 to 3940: 0.10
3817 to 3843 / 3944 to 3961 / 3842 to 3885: -0.11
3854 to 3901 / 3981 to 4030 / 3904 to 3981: 0.08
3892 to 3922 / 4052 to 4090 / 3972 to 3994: 0.08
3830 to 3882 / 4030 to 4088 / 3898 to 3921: -0.03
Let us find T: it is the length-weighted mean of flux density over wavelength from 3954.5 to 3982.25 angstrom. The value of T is 7.44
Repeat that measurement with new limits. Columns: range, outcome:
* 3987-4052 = 8.77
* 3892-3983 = 7.91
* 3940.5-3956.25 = 8.41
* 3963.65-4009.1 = 8.01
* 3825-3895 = 8.21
